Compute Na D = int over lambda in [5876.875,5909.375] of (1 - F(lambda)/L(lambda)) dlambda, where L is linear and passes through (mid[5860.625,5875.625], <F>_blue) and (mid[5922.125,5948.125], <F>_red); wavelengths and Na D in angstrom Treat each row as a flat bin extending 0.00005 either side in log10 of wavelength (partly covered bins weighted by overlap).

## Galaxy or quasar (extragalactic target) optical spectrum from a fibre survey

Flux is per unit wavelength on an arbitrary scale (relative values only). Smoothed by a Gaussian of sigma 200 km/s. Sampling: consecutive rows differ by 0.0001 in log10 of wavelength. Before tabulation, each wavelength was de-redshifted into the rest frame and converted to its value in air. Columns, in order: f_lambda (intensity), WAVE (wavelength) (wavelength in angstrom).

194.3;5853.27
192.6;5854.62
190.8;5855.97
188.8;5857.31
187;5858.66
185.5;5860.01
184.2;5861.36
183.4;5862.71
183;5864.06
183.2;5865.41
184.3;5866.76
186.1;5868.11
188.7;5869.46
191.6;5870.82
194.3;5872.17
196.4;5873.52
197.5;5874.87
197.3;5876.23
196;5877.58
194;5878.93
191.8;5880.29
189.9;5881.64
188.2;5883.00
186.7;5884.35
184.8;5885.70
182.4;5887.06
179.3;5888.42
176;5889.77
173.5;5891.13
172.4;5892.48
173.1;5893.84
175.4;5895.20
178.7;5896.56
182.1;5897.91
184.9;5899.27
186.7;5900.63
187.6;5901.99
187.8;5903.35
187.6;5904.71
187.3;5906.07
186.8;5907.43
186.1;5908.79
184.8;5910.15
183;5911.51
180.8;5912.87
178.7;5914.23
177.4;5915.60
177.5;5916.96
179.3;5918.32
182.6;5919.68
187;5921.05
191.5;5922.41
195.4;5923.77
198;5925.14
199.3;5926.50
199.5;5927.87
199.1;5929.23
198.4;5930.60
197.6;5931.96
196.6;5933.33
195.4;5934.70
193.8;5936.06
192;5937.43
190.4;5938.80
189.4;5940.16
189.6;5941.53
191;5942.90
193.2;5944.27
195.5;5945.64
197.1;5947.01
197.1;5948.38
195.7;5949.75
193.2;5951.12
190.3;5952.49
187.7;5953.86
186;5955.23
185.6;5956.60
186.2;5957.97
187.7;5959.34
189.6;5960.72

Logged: 1.1 angstrom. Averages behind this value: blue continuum 188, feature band 184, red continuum 195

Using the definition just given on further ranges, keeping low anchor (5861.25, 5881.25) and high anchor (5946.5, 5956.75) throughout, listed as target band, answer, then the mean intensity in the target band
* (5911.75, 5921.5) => 0.5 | 180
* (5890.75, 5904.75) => 0.7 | 181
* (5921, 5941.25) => -0.4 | 195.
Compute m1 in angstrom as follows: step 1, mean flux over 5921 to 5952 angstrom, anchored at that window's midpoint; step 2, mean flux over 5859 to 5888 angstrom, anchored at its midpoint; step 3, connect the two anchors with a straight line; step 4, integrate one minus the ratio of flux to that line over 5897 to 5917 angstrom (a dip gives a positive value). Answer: 0.82 angstrom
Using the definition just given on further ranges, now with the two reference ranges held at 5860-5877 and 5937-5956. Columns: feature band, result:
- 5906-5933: 0.3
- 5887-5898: 0.8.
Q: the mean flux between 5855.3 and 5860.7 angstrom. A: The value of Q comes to 188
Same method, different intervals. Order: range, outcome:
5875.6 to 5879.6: 196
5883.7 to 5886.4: 186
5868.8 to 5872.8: 191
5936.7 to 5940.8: 191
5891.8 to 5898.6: 176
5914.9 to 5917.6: 177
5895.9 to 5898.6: 181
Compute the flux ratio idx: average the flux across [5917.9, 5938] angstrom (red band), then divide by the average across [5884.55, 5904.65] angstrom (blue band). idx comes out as 1.1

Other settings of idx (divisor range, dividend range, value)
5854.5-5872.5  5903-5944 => 1.01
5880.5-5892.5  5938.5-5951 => 1.06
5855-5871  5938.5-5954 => 1.03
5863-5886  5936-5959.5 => 1.01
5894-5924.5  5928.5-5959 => 1.05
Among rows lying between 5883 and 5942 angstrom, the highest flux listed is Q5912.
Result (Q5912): 199.5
